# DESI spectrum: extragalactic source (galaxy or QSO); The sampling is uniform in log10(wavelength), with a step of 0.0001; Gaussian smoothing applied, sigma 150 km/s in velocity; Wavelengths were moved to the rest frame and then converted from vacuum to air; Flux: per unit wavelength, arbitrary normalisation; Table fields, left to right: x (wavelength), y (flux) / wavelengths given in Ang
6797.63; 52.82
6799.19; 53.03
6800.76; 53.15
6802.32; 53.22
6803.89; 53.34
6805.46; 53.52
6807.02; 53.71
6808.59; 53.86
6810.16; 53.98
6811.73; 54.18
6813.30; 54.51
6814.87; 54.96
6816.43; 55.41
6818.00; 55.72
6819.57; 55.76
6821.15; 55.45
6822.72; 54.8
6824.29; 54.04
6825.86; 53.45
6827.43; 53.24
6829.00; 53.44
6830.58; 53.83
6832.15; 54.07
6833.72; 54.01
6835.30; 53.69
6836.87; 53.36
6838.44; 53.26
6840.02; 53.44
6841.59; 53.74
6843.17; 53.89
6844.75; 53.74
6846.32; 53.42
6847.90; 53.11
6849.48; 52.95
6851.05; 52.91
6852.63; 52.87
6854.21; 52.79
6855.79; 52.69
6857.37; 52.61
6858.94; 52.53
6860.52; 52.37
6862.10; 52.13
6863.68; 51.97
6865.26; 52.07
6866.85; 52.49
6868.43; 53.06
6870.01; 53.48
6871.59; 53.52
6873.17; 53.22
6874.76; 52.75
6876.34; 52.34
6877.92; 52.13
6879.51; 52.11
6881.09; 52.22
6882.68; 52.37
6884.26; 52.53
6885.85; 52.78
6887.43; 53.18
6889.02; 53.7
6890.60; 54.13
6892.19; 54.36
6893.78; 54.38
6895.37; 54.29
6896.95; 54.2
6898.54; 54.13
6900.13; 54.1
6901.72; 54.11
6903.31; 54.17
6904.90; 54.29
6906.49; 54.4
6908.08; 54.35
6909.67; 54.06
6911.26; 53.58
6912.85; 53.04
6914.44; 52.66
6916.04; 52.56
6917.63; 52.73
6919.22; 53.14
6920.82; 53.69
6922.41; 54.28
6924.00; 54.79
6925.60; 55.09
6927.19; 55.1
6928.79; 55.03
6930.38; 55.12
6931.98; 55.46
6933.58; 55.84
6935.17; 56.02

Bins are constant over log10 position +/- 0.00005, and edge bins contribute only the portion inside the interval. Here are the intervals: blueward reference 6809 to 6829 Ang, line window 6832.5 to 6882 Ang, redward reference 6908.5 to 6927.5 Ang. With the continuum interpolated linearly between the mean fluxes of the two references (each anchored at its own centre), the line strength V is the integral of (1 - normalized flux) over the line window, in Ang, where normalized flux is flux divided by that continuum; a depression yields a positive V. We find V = 1.2 Ang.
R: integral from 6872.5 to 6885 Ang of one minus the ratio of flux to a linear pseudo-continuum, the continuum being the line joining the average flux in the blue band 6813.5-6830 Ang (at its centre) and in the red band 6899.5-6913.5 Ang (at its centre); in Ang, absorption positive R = 0.4 Ang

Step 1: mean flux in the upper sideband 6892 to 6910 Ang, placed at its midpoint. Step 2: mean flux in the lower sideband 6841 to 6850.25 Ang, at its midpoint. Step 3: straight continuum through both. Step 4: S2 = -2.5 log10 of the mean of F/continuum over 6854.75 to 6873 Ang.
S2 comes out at 0.02 mag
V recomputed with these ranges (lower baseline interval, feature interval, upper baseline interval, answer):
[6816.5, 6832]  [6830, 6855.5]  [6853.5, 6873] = 0.1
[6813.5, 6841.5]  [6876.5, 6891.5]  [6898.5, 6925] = 0.3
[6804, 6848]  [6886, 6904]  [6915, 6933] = 0.1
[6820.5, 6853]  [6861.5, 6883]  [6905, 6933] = 0.5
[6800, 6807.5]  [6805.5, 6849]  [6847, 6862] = -0.8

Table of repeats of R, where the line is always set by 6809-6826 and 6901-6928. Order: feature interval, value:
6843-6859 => 0.42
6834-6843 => 0.17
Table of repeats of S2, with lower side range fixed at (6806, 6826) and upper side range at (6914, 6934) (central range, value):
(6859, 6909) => 0.02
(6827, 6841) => 0.02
